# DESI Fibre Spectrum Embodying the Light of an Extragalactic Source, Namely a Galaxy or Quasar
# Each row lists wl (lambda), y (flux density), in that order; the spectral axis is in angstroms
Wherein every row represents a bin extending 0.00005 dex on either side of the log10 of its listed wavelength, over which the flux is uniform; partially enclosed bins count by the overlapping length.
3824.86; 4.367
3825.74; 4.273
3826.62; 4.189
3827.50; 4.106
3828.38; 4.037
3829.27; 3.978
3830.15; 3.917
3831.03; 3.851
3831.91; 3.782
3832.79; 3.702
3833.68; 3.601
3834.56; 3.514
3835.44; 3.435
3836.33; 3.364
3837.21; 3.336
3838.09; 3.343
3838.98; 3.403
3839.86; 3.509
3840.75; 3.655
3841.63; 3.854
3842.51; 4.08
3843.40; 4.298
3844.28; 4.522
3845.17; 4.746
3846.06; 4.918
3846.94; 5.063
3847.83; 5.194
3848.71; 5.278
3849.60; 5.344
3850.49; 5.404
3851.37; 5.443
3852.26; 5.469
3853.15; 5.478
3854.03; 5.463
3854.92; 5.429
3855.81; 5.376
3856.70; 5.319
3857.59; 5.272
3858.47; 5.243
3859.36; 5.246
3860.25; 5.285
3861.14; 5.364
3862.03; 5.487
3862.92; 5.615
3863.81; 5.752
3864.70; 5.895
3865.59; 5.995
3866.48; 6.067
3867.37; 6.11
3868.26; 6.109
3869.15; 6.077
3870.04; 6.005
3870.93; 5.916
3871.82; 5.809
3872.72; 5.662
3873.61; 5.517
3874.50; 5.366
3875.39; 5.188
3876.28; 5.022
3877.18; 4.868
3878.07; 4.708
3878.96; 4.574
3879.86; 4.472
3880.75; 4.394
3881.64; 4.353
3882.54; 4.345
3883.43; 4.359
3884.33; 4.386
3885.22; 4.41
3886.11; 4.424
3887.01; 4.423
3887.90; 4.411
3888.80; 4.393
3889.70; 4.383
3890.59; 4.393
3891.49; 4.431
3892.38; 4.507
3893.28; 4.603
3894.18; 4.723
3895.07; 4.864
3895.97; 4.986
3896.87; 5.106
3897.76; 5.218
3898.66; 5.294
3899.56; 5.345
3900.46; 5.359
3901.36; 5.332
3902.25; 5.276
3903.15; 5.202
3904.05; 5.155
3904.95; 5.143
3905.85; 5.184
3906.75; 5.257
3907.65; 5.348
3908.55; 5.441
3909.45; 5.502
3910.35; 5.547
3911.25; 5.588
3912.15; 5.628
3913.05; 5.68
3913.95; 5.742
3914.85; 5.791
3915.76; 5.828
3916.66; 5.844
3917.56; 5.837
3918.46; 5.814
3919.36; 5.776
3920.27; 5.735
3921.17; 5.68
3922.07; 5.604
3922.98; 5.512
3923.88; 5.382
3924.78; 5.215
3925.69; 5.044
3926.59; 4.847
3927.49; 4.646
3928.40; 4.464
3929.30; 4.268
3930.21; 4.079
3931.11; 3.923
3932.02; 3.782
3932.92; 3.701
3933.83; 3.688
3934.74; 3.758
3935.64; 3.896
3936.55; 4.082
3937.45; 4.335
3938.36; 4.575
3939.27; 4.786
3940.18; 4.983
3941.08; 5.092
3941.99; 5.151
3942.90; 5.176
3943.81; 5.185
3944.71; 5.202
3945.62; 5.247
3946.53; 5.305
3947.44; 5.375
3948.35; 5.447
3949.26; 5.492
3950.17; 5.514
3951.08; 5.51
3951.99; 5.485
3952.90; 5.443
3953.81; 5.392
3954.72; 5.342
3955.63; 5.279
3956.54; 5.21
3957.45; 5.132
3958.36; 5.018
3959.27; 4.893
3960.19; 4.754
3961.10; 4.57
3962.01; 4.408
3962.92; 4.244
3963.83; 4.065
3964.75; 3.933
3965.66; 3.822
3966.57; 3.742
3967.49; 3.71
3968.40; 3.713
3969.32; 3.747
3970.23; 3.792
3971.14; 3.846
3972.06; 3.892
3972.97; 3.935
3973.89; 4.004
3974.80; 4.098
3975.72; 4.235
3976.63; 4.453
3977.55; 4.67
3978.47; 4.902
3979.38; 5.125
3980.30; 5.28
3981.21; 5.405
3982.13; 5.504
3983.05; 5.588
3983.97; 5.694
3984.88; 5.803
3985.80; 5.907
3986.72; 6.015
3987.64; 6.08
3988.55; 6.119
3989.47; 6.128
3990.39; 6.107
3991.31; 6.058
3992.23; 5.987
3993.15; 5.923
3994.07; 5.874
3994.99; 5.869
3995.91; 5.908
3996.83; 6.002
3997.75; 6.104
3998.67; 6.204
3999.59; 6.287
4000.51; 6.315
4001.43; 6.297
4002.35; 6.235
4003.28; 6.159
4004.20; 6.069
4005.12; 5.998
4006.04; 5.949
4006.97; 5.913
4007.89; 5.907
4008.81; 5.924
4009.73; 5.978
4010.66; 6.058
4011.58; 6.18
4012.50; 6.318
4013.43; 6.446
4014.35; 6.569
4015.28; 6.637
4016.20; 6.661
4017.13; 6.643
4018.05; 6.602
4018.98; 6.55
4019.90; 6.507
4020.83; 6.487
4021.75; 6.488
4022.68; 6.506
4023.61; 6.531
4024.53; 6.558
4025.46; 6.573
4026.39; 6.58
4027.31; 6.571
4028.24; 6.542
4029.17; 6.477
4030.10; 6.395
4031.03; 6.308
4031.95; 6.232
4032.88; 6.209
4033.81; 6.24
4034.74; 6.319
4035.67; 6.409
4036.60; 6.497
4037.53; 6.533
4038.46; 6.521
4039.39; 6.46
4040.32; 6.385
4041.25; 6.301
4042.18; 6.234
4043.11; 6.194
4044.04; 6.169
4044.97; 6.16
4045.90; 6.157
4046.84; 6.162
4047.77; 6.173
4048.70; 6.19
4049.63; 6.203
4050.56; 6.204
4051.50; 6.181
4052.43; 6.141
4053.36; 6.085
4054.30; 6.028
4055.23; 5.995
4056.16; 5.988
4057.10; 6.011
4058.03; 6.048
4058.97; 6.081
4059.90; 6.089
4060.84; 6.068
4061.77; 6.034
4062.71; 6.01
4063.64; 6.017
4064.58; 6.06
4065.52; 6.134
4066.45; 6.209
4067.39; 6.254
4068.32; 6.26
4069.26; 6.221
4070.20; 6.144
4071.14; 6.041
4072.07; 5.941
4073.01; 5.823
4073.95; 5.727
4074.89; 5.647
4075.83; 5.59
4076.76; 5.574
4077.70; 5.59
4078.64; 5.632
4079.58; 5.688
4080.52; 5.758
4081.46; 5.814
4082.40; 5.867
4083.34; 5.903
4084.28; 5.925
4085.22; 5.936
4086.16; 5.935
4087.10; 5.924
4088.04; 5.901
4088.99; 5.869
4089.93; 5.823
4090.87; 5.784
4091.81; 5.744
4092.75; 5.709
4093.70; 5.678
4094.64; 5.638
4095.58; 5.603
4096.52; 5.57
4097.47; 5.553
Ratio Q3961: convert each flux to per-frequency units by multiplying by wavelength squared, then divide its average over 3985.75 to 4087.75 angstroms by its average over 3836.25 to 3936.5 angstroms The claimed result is 1.33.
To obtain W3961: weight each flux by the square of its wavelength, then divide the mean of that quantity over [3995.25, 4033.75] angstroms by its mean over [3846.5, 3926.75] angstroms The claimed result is 1.28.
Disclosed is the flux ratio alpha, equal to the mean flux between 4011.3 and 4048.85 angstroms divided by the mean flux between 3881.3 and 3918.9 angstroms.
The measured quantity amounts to 1.3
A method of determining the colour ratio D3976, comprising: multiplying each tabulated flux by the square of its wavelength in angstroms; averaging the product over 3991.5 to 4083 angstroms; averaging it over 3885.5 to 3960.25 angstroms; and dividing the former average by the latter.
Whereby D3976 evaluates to 1.30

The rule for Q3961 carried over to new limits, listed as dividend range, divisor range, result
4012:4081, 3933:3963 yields 1.32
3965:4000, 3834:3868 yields 1.12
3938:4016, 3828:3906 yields 1.16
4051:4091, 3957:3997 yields 1.26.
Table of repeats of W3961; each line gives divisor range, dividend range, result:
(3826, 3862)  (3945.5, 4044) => 1.36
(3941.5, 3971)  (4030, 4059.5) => 1.35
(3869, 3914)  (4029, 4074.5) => 1.33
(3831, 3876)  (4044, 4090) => 1.34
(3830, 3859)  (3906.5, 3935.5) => 1.18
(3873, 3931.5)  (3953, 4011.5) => 1.09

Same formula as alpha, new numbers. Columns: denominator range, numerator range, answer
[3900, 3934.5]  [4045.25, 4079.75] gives 1.16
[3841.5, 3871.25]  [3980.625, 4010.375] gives 1.11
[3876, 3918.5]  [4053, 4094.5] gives 1.18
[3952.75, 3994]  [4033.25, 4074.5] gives 1.25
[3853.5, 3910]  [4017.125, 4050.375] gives 1.24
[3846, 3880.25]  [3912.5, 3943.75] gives 0.91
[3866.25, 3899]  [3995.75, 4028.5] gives 1.27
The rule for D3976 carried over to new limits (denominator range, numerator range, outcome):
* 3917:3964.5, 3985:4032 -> 1.31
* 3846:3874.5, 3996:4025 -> 1.22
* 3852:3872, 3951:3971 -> 0.85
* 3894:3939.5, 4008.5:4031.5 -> 1.34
